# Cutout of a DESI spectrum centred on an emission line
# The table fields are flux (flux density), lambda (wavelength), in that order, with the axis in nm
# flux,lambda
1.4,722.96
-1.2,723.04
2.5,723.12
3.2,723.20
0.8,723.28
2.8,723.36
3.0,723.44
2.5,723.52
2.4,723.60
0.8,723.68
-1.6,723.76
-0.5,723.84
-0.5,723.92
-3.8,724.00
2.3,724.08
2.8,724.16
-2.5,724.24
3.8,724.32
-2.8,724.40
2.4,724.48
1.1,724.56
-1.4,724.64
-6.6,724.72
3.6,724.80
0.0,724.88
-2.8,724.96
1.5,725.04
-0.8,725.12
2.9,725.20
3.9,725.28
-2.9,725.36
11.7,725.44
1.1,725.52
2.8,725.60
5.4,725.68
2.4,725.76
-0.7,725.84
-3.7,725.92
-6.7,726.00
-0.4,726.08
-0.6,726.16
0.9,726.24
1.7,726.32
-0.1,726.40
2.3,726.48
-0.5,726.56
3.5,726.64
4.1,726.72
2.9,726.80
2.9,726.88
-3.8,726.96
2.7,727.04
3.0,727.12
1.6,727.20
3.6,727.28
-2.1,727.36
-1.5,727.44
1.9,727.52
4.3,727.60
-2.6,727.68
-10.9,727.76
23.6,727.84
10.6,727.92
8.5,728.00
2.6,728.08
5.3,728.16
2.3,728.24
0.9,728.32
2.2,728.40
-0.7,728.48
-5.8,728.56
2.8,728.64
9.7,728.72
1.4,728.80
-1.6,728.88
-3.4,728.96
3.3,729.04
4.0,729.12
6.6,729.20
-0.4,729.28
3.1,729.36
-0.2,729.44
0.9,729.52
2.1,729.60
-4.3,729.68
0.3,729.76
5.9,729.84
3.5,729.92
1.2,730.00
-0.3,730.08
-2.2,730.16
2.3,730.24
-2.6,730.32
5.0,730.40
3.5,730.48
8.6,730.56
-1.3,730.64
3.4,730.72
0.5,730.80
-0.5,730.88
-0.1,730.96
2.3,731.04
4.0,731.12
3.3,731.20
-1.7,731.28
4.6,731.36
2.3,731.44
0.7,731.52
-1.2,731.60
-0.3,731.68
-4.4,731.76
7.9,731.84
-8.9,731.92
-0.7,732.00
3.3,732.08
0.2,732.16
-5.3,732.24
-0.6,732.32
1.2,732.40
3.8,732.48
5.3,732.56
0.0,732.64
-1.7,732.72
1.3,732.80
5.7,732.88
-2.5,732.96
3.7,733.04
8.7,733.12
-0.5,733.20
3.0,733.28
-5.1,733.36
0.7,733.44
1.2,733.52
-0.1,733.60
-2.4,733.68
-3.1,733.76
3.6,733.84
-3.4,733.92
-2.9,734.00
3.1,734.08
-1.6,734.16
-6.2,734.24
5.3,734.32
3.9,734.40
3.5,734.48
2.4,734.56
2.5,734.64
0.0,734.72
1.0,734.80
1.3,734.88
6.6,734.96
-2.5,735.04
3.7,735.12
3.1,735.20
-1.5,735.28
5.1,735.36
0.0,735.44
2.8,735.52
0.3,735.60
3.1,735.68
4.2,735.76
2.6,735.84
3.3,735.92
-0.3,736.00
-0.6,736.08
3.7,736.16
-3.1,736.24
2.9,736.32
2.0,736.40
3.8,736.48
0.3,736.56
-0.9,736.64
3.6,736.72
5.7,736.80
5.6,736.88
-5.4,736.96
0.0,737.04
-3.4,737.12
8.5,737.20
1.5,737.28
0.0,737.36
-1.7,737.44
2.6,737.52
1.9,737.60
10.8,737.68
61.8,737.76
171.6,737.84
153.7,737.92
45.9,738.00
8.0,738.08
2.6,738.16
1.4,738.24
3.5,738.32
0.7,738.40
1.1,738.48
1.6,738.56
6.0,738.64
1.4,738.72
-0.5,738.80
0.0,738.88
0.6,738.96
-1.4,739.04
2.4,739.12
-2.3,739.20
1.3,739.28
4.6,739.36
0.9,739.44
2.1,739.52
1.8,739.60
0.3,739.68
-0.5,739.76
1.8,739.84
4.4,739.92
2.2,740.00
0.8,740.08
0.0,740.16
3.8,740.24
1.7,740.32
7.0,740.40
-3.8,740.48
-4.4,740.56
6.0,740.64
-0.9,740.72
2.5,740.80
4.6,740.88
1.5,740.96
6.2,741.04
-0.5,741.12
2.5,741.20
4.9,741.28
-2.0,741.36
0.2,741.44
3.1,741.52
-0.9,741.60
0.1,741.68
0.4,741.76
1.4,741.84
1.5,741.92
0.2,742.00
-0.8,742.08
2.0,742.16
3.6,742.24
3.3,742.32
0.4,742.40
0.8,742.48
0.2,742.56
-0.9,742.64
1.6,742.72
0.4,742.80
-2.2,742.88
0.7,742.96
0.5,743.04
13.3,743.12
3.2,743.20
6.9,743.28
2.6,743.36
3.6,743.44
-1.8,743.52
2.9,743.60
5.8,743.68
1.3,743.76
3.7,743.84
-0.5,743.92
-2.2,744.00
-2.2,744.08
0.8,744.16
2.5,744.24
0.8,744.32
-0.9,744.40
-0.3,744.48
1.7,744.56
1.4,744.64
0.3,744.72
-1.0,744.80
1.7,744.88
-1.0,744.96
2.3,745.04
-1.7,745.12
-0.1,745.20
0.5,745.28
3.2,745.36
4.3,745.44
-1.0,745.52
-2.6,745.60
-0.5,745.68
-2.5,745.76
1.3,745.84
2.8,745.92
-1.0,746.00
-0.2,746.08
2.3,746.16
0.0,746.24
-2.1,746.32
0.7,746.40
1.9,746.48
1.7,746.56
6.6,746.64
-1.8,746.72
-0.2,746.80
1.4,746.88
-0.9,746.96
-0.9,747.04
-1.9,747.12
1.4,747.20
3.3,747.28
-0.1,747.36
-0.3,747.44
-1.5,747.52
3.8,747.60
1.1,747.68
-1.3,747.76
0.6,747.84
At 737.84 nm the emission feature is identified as H-alpha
